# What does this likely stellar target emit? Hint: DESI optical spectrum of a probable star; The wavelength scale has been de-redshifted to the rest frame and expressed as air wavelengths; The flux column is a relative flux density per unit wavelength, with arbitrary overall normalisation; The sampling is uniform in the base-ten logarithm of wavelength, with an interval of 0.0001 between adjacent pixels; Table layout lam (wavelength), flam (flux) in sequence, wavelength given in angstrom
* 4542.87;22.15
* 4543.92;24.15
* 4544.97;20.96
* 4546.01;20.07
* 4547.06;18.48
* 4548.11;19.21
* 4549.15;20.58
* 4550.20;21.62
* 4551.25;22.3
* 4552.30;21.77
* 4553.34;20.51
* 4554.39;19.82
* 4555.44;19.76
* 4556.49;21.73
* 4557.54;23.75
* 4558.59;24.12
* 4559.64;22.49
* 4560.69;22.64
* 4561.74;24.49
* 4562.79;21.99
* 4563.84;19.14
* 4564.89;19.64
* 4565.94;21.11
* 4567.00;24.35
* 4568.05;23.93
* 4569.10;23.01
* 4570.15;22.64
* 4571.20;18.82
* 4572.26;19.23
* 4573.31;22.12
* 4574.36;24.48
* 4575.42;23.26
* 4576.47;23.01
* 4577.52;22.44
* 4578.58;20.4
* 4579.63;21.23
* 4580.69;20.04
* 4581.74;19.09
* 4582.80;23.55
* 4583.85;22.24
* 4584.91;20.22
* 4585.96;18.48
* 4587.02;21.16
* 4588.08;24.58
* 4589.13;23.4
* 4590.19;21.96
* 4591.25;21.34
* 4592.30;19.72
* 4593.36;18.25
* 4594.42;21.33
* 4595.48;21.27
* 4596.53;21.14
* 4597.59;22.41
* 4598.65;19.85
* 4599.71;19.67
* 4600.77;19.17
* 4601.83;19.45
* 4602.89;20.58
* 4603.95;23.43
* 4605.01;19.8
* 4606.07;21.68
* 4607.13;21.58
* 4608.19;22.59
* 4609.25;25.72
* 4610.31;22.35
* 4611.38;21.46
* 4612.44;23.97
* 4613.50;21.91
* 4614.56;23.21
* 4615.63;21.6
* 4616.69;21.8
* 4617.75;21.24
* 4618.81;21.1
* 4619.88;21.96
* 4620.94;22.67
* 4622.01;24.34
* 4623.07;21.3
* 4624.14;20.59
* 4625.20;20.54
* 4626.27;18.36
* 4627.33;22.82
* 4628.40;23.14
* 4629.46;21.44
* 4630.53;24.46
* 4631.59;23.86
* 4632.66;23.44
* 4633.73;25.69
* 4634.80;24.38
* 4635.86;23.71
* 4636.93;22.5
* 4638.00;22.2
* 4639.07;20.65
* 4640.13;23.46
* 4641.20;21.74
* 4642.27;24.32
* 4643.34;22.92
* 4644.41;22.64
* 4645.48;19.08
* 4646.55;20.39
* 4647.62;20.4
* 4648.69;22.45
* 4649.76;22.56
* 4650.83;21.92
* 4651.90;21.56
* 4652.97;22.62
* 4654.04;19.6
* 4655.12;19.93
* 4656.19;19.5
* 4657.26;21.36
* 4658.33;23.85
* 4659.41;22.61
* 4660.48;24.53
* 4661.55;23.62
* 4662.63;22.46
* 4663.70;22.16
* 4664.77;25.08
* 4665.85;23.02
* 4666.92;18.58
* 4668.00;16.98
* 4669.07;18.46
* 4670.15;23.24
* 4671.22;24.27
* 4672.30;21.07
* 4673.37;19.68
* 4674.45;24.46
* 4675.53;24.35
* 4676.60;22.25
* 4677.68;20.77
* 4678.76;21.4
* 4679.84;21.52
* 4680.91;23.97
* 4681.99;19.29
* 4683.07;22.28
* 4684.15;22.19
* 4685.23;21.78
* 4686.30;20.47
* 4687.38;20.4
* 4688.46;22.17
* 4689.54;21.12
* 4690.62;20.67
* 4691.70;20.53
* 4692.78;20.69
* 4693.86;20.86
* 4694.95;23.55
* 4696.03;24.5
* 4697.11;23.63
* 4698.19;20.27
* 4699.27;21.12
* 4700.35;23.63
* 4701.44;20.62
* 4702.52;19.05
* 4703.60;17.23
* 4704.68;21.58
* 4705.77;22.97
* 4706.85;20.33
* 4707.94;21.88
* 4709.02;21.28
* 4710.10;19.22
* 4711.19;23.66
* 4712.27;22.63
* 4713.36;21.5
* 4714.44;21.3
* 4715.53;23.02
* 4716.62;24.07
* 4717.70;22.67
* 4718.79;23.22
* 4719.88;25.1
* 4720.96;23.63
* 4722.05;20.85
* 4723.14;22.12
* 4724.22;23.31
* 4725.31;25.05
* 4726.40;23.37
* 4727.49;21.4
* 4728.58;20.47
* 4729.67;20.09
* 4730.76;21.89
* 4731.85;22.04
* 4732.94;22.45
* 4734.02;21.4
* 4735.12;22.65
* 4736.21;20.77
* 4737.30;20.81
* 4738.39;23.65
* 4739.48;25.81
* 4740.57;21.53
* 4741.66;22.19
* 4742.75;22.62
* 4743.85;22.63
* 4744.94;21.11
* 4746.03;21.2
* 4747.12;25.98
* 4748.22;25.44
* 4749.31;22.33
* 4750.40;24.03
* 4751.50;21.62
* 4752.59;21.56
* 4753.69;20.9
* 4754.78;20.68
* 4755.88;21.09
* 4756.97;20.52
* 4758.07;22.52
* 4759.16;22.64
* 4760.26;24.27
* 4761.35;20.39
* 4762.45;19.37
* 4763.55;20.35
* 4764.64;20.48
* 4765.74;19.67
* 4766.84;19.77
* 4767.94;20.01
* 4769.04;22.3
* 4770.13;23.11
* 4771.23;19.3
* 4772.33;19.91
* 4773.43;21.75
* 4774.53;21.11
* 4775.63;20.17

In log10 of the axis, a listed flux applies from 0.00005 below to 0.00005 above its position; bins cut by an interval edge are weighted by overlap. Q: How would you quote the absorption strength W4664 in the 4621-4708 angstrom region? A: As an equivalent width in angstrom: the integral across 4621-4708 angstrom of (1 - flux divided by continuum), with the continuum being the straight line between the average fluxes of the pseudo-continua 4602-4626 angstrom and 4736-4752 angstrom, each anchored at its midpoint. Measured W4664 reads 1.72 angstrom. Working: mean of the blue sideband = 22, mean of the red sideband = 22.8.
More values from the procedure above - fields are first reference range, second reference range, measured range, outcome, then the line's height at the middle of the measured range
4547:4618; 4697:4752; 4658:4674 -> 0.0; 21.9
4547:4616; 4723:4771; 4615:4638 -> -0.8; 21.7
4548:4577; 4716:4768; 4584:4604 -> 1.0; 21.9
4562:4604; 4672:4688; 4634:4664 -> -0.7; 21.6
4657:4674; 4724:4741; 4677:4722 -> 0.8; 22.1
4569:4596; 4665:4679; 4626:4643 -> -1.2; 21.5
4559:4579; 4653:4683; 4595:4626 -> 0.5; 22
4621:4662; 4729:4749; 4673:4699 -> 0.6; 22.3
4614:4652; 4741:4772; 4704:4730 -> -0.5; 21.9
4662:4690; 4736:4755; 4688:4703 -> 0.2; 21.9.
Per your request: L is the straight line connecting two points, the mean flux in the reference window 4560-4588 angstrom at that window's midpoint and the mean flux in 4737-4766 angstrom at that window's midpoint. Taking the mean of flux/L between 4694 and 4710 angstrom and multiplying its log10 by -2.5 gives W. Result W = 0.026 mag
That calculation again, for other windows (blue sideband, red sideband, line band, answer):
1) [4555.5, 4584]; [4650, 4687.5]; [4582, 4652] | 0.00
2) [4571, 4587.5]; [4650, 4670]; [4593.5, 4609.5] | 0.01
